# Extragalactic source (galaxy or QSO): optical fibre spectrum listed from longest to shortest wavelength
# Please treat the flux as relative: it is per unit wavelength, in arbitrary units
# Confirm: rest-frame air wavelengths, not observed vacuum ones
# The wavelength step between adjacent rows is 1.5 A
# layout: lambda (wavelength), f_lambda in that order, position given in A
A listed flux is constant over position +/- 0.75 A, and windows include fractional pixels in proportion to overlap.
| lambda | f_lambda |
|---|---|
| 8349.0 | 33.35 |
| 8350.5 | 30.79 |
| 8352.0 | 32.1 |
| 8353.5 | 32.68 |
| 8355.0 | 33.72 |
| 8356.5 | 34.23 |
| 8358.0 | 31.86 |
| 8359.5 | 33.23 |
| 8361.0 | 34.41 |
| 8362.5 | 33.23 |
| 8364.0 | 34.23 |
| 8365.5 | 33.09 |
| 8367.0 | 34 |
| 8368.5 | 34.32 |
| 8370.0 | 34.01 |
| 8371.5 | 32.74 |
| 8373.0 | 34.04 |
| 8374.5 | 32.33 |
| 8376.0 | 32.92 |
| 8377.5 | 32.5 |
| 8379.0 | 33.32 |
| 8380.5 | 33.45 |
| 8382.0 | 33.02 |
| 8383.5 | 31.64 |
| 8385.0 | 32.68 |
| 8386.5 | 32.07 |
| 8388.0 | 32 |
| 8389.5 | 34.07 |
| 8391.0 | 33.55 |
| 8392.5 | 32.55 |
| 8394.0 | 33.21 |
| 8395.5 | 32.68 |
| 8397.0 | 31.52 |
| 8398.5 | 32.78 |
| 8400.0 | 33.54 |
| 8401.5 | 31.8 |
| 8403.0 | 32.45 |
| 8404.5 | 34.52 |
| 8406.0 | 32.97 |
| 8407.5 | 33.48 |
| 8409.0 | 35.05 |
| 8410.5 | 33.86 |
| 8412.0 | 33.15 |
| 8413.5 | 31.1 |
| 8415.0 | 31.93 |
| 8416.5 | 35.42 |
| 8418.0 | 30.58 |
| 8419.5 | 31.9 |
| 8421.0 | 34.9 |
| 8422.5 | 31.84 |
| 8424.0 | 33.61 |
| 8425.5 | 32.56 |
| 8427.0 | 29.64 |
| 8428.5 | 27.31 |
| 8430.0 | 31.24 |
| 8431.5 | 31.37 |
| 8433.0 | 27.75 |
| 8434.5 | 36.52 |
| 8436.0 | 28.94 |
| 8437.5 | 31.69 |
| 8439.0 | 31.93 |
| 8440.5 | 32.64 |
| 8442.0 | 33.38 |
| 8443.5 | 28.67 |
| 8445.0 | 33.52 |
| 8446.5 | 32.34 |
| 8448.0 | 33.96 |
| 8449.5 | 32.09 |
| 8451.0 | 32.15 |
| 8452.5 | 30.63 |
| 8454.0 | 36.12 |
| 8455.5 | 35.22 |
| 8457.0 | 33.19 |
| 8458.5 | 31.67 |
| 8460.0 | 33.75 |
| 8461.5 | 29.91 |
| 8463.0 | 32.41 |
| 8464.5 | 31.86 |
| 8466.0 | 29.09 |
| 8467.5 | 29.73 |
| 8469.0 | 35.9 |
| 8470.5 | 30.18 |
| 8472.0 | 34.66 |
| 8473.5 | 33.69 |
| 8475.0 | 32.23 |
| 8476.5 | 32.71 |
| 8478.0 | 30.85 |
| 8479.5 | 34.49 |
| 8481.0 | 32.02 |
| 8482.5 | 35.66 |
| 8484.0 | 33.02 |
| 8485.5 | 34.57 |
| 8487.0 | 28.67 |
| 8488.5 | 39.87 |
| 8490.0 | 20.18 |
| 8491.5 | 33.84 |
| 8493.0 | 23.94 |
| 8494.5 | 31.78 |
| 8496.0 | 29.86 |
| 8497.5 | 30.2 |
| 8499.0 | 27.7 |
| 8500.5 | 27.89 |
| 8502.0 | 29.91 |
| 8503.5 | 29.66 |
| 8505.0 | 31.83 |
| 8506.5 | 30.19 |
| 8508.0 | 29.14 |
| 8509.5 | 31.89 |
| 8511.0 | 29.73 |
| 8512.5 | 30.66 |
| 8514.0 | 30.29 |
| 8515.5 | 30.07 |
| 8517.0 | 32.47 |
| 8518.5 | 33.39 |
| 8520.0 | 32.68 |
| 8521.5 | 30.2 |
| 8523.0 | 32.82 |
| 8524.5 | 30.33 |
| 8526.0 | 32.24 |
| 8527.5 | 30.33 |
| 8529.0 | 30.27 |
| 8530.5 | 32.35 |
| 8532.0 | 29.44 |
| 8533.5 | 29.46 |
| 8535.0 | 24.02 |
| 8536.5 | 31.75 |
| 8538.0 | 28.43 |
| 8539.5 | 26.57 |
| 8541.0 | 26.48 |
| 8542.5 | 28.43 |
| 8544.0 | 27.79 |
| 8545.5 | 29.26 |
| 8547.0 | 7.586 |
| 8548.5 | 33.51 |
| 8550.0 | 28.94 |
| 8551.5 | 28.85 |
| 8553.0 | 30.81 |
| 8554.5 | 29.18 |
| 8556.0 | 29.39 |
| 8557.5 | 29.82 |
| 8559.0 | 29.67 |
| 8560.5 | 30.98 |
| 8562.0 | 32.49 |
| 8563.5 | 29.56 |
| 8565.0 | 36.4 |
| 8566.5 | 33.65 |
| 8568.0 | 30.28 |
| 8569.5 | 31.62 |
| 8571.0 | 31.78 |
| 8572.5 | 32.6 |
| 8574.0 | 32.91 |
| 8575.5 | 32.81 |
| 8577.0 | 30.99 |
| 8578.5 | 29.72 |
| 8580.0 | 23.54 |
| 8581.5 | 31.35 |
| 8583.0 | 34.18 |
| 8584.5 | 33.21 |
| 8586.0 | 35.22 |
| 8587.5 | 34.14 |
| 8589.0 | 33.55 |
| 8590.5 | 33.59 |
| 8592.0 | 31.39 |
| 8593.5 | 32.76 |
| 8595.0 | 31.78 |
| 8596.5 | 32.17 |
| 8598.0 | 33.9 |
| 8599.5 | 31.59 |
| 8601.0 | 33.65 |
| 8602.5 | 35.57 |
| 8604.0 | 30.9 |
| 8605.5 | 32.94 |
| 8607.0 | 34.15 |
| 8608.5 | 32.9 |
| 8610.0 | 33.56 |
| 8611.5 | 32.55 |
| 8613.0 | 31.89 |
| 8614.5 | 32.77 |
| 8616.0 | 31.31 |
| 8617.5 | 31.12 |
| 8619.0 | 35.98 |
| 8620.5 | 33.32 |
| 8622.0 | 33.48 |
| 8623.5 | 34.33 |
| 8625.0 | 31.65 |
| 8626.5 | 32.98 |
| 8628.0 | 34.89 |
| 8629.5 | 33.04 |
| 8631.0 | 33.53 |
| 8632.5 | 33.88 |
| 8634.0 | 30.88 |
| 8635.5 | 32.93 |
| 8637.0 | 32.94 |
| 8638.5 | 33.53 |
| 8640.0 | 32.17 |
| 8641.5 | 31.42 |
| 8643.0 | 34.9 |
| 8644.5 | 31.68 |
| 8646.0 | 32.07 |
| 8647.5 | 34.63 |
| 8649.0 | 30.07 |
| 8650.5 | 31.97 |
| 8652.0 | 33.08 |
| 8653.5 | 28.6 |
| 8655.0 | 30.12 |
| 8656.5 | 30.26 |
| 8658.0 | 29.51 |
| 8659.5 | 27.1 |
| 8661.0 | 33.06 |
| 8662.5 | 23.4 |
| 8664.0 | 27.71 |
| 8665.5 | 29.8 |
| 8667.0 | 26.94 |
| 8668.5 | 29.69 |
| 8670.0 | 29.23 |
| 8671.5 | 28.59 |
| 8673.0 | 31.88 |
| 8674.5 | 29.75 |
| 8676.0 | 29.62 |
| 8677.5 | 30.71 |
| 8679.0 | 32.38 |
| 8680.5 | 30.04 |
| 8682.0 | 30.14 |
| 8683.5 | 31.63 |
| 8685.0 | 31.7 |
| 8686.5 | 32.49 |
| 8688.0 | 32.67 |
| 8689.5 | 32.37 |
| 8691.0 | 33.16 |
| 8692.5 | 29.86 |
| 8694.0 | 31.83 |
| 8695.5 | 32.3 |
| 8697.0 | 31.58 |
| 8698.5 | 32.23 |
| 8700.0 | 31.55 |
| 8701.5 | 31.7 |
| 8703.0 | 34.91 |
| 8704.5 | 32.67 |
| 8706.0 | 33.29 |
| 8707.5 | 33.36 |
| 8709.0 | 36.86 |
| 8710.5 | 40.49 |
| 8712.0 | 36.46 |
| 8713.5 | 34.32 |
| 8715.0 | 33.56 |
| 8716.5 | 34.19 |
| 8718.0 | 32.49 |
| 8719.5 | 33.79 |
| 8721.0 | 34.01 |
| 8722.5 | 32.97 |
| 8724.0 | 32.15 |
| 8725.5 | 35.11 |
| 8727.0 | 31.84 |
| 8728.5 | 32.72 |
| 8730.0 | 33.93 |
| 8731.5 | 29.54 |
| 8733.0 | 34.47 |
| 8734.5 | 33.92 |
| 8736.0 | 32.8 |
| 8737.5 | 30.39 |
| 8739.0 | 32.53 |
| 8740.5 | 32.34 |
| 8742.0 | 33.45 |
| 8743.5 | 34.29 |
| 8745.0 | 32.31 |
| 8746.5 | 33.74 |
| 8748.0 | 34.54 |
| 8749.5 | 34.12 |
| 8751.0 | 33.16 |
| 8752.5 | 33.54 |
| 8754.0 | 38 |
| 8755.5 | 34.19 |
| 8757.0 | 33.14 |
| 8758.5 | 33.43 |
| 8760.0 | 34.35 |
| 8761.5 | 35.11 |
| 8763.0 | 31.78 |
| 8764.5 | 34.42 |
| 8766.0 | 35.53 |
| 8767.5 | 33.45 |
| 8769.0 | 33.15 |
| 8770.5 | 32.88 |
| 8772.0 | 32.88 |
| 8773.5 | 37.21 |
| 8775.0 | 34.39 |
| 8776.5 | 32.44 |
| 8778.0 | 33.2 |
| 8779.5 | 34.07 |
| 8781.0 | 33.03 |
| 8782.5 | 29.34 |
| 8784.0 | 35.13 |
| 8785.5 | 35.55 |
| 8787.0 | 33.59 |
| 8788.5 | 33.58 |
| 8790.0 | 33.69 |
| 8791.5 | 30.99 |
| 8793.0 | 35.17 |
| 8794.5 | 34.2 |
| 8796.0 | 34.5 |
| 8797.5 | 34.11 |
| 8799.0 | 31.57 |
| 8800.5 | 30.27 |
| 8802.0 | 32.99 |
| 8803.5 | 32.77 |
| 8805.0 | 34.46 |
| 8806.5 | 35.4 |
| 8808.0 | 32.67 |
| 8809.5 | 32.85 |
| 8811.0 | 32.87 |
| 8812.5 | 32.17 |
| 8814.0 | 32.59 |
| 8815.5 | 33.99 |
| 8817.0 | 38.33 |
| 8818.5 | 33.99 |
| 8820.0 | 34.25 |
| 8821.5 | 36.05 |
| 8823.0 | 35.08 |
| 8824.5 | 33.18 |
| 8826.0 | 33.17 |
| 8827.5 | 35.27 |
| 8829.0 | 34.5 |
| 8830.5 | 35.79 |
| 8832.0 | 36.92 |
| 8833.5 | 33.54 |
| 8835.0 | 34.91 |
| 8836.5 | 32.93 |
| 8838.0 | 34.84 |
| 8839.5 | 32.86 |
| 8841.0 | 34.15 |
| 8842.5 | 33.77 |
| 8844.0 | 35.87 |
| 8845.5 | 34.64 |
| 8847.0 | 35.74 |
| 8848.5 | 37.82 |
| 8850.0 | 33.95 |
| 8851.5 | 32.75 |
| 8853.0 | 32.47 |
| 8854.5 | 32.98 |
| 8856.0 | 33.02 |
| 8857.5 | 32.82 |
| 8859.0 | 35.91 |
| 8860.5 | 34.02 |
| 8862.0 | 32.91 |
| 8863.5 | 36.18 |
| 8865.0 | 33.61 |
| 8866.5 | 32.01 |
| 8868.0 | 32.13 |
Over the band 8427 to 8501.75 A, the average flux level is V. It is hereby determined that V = 31.7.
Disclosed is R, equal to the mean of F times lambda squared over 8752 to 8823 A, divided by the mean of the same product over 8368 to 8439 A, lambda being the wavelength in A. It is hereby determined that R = 1.14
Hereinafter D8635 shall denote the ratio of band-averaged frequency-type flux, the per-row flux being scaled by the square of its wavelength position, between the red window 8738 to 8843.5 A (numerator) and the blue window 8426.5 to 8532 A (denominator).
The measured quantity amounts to 1.16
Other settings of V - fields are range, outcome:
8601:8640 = 33.1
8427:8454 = 31.6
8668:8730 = 32.5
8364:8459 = 32.6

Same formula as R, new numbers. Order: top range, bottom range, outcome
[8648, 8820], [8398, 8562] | 1.12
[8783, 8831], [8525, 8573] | 1.22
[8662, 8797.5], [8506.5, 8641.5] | 1.09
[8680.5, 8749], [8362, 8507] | 1.10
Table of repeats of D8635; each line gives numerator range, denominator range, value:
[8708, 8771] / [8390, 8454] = 1.12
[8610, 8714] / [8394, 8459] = 1.04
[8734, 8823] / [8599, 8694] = 1.09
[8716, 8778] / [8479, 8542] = 1.16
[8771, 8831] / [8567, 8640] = 1.08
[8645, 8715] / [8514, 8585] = 1.08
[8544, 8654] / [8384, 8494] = 1.02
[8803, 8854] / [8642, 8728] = 1.11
